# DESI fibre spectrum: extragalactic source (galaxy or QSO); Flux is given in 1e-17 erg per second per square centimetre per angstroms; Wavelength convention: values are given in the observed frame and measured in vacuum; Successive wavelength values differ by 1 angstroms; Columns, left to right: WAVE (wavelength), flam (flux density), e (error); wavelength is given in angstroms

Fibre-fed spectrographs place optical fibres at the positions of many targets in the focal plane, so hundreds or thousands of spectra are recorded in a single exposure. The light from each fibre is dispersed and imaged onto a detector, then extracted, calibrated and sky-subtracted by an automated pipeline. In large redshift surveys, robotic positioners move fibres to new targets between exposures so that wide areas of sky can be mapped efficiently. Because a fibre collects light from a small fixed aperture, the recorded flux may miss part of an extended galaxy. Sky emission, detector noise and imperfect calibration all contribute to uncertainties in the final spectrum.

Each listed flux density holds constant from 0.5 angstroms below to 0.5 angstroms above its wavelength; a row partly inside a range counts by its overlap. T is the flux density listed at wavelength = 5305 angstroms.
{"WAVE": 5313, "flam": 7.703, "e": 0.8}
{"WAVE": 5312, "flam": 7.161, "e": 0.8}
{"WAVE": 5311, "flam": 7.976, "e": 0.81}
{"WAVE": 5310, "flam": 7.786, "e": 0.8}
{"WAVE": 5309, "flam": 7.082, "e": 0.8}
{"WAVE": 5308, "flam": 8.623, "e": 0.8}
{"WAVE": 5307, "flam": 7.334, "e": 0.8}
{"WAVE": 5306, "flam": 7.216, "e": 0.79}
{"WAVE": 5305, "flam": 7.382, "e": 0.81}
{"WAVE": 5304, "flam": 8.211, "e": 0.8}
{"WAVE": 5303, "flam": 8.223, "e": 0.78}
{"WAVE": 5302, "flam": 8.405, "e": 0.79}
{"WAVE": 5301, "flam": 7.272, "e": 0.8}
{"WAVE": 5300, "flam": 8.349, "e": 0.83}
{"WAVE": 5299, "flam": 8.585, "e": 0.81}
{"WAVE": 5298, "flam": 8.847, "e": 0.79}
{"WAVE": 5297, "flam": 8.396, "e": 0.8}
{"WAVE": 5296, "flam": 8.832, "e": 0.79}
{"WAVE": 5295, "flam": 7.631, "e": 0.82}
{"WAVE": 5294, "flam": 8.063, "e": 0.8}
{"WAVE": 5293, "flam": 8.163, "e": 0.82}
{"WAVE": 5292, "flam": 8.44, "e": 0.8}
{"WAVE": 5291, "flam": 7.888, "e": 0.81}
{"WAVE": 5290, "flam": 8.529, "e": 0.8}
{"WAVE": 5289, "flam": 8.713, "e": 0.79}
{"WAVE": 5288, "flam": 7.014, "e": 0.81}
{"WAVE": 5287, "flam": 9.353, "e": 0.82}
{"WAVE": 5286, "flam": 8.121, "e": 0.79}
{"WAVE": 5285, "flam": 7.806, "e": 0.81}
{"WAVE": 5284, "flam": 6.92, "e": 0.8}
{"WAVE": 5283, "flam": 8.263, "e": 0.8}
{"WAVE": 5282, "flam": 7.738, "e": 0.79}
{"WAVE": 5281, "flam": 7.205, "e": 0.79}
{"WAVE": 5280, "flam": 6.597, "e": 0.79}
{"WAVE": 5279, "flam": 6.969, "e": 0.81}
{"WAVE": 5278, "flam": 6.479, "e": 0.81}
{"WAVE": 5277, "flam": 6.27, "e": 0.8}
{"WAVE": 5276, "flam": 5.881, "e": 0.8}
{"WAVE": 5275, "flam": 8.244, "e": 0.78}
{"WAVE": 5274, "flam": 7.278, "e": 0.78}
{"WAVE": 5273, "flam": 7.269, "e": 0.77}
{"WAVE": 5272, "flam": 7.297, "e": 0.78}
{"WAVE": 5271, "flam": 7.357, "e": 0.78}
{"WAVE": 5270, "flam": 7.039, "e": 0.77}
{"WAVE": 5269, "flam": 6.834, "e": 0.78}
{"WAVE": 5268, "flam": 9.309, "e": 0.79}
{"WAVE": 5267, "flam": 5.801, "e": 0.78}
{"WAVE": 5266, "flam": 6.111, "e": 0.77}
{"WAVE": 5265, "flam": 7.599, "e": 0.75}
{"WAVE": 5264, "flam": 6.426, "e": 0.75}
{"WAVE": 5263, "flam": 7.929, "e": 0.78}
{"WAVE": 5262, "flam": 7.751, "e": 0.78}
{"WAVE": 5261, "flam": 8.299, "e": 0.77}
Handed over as 7.382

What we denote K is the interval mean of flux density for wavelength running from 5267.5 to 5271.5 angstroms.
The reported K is 7.63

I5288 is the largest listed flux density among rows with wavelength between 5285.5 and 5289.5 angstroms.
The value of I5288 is 9.353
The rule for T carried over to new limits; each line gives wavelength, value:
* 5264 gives 6.426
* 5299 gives 8.585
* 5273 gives 7.269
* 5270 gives 7.039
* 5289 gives 8.713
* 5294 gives 8.063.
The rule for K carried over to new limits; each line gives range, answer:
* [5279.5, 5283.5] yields 7.45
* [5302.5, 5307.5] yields 7.67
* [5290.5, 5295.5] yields 8.04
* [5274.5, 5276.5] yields 7.06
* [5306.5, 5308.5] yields 7.98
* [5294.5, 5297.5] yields 8.29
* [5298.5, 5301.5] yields 8.07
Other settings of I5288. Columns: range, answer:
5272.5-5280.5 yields 8.244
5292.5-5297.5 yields 8.832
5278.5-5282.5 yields 7.738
